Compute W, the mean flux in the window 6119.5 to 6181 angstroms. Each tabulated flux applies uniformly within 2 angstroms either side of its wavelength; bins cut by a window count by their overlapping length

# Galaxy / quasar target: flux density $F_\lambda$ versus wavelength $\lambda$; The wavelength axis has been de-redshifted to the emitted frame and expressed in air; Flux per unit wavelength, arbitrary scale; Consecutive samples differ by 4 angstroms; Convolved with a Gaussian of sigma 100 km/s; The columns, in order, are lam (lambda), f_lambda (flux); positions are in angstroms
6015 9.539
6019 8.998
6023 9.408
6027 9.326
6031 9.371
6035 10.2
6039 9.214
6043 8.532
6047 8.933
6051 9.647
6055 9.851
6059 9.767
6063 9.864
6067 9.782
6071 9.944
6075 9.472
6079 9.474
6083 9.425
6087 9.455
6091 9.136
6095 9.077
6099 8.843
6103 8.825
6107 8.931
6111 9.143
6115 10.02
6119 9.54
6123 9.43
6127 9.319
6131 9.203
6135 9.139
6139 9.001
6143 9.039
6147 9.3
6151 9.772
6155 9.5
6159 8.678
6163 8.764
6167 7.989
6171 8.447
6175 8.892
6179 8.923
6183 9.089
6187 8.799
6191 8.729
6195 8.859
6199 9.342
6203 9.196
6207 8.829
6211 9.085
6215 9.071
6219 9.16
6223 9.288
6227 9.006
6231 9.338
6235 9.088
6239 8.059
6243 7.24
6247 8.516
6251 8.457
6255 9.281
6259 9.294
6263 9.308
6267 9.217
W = 9.04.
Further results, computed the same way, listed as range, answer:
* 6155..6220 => 8.88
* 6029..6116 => 9.4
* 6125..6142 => 9.16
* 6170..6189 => 8.85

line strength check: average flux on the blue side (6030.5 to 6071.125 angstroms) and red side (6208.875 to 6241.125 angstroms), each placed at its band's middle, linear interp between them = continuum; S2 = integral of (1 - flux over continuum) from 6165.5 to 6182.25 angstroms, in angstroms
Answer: 0.99 angstroms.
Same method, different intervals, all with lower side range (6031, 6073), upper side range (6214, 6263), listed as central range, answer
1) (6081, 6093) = 0.1 angstroms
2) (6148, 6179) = 0.8 angstroms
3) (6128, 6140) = 0.1 angstroms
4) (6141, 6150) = 0.0 angstroms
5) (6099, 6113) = 0.6 angstroms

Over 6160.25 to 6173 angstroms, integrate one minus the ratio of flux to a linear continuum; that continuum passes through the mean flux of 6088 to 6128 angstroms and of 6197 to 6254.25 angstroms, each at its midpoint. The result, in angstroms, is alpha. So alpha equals 0.88 angstroms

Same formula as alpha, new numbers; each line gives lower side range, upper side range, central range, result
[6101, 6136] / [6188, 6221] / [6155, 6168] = 0.7 angstroms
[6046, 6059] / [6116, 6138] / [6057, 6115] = 0.5 angstroms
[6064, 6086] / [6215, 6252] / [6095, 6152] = 0.7 angstroms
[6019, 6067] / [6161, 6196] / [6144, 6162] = -0.8 angstroms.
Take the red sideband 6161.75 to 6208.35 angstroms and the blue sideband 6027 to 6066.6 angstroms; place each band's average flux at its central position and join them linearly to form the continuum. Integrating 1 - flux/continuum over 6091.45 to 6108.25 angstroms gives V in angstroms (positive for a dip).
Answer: 0.5 angstroms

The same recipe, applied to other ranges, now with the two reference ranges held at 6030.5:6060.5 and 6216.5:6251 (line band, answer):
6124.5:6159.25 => -0.71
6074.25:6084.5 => -0.17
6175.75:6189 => -0.04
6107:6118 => -0.34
